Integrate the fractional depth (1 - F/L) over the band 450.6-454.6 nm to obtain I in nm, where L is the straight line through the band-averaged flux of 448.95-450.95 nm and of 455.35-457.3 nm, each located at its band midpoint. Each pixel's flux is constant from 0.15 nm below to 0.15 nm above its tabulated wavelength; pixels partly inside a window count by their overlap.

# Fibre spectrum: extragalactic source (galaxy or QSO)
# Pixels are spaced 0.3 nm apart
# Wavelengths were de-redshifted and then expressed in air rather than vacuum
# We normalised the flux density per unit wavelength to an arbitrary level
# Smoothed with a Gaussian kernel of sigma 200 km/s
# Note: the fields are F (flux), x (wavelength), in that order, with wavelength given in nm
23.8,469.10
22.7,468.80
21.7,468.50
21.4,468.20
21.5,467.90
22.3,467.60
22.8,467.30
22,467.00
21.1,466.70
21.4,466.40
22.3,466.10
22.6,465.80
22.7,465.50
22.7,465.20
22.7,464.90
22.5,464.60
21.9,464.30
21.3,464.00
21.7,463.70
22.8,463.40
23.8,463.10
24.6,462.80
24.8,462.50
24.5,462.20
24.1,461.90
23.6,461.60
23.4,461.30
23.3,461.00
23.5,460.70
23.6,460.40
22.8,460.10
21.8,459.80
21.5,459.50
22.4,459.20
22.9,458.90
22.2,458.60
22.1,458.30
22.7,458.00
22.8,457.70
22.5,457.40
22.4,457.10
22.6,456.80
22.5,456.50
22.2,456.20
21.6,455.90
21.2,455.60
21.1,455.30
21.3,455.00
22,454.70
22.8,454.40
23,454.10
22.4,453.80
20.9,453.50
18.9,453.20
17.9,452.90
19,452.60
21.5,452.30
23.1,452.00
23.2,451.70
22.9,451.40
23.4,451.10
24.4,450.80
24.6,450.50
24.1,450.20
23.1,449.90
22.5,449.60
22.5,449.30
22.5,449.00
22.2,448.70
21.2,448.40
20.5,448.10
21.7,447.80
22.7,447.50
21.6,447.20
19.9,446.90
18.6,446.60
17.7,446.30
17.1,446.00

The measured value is 0.18 nm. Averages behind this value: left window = 23.4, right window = 22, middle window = 21.8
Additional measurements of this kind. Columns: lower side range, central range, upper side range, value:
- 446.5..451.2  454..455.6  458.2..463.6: 0.06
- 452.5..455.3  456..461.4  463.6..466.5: -0.28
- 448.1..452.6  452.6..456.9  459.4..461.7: 0.28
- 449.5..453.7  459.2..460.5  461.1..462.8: 0.07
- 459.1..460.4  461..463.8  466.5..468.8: -0.20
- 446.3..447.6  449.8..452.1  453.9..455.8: -0.28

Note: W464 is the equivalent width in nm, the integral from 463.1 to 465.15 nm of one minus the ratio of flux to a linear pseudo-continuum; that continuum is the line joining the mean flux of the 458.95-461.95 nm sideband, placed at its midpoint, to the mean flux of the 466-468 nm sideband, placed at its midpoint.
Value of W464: 0.01 nm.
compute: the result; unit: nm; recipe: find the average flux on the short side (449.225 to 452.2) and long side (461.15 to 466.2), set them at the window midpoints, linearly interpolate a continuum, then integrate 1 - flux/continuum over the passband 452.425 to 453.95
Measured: 0.23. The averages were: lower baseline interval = 23.4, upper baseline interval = 23.1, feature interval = 19.8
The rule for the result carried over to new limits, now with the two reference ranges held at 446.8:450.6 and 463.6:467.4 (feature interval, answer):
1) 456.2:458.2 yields -0.03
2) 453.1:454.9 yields 0.04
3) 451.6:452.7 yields 0.02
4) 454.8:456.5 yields 0.05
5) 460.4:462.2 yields -0.12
